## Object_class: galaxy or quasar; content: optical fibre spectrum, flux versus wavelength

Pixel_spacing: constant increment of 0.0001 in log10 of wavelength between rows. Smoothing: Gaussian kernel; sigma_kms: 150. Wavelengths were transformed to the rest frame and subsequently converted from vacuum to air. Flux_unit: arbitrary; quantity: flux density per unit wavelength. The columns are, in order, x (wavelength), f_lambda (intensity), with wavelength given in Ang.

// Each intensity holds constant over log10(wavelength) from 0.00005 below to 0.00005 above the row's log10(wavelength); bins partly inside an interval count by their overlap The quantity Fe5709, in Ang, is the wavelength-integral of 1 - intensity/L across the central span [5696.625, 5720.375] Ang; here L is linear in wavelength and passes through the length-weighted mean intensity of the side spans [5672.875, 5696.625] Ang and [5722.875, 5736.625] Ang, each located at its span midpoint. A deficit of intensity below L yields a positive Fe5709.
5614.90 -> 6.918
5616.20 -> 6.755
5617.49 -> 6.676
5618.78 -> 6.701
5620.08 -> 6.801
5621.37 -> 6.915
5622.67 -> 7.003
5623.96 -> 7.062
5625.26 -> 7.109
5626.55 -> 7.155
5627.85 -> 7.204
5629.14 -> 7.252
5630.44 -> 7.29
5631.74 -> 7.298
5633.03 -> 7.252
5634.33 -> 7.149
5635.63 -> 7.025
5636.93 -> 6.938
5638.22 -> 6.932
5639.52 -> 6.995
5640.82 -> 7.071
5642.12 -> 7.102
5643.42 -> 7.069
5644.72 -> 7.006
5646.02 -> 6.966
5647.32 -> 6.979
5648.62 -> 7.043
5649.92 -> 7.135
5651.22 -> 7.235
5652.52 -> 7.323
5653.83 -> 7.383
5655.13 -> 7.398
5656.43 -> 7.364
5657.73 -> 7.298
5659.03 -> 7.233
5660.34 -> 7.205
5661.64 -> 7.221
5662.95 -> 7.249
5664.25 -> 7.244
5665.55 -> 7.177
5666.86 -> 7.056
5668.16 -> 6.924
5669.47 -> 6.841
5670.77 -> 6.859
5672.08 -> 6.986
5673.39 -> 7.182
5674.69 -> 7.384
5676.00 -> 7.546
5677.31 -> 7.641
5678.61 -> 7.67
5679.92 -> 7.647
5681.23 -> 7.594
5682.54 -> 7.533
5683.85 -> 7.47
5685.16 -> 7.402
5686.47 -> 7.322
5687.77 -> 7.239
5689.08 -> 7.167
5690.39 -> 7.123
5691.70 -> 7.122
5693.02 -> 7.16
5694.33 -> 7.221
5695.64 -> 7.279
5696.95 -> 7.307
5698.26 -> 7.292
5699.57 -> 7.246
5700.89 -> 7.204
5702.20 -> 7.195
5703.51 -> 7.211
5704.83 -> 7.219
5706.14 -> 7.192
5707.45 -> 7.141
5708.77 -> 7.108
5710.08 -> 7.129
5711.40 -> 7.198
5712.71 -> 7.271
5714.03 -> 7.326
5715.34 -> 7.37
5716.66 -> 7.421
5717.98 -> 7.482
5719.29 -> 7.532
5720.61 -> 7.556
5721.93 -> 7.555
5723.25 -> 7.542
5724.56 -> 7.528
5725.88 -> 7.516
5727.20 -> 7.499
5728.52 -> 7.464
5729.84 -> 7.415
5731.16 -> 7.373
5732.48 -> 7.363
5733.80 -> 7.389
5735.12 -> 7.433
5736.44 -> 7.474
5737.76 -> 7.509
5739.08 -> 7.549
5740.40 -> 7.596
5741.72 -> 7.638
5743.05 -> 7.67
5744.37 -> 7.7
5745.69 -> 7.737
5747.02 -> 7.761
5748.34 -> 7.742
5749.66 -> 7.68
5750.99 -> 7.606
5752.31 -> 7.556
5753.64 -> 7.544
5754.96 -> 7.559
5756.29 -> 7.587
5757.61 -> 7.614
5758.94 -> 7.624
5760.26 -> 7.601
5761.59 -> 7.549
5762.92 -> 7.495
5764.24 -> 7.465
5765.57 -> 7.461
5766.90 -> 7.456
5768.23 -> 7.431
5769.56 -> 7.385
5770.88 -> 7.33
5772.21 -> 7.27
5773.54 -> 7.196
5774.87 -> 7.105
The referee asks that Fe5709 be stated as 0.45 Ang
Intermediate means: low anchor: 7.37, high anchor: 7.45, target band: 7.27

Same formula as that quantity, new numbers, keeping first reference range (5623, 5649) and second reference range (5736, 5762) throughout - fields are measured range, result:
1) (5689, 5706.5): 0.4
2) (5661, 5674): 0.3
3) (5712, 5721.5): 0.1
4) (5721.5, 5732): 0.0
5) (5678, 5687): -0.3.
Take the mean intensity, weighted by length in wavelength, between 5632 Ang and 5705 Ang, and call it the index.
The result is 7.22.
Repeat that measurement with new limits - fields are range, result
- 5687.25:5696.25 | 7.18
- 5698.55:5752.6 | 7.44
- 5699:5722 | 7.29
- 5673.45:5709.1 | 7.32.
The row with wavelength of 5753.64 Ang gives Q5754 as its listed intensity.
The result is 7.544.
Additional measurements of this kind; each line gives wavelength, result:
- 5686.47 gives 7.322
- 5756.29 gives 7.587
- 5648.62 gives 7.043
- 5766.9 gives 7.456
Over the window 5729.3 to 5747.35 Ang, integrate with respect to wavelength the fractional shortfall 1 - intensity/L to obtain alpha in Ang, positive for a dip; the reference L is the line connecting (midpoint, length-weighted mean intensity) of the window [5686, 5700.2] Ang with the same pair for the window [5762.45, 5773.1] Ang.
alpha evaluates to -0.5 Ang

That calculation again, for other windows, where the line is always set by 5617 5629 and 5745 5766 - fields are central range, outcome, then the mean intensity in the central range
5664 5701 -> -0.1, 7.27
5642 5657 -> -0.1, 7.17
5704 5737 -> 0.3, 7.38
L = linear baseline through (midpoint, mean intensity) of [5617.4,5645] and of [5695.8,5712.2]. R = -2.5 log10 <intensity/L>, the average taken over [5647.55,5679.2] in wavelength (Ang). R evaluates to -0.02 mag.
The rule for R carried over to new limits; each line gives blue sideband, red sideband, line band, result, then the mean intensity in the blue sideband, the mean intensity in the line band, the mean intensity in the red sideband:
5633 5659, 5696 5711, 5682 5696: -0.01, 7.13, 7.27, 7.21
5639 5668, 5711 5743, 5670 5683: -0.02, 7.17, 7.4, 7.46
